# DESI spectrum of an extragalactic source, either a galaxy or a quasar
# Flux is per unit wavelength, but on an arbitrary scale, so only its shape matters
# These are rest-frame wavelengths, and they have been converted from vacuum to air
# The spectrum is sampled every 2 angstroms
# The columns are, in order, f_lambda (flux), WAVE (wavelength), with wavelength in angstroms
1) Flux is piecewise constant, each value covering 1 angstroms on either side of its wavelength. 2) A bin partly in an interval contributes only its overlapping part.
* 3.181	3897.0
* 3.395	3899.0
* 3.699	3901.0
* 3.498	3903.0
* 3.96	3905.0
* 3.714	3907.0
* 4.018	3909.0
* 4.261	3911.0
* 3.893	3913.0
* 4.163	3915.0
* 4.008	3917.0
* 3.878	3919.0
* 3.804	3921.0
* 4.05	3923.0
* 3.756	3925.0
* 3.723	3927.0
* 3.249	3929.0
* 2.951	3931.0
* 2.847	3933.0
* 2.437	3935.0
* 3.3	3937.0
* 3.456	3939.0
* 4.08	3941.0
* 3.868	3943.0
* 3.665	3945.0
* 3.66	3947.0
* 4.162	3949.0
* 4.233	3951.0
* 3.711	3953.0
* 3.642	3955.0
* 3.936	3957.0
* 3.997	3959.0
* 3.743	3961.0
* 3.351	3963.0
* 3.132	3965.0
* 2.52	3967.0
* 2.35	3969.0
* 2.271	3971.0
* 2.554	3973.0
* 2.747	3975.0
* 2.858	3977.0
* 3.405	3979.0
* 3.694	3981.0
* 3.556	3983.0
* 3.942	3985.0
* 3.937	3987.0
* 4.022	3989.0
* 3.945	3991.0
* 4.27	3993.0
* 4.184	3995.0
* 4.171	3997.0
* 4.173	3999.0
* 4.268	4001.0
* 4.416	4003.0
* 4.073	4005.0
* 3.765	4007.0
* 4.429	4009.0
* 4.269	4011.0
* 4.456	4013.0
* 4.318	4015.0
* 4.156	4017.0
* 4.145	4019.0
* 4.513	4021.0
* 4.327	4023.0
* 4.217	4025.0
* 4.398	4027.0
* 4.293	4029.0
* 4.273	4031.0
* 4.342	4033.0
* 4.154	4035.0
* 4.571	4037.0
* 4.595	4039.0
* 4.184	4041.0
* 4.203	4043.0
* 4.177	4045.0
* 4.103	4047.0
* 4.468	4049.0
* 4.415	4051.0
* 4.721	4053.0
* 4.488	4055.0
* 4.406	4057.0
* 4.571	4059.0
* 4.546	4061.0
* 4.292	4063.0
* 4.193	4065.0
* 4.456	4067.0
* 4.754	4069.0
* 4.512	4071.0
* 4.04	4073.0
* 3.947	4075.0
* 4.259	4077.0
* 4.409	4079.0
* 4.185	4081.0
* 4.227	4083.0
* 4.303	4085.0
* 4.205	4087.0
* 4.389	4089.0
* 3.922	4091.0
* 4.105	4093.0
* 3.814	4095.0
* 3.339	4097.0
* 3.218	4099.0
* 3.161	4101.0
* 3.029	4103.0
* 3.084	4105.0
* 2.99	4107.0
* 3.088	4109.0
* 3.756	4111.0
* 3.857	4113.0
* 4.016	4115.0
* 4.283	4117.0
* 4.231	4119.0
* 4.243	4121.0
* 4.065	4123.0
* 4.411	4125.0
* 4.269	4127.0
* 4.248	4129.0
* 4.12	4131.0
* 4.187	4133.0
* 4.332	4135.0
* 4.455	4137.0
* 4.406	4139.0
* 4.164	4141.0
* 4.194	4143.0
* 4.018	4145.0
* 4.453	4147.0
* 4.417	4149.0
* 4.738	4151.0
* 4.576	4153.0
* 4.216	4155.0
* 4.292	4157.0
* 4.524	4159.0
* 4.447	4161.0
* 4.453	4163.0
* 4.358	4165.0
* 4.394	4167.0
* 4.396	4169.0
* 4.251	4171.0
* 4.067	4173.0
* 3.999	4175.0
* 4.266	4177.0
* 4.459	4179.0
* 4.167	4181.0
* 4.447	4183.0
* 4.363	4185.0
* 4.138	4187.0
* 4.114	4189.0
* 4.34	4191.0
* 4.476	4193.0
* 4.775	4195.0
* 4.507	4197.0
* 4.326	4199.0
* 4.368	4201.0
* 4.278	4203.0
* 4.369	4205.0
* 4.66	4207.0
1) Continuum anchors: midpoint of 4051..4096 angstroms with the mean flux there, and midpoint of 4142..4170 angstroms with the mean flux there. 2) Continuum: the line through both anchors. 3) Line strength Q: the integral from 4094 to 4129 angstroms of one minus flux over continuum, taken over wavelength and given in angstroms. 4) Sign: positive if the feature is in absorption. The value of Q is 5.1 angstroms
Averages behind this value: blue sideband 4.31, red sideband 4.39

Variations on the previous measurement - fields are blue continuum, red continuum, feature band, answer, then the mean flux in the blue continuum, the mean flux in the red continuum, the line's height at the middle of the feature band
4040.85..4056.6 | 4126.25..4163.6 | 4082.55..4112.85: 5.0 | 4.36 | 4.34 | 4.35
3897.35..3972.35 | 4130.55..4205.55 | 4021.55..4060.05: -4.4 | 3.57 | 4.34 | 3.92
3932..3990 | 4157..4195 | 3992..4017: -4.4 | 3.42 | 4.33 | 3.6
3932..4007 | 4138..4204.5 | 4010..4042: -4.4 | 3.59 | 4.35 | 3.8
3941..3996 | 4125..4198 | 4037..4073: -4.7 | 3.54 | 4.34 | 3.9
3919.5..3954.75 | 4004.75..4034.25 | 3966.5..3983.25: 4.5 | 3.59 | 4.27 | 3.9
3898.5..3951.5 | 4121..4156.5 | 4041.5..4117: 1.5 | 3.69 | 4.31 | 4.14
